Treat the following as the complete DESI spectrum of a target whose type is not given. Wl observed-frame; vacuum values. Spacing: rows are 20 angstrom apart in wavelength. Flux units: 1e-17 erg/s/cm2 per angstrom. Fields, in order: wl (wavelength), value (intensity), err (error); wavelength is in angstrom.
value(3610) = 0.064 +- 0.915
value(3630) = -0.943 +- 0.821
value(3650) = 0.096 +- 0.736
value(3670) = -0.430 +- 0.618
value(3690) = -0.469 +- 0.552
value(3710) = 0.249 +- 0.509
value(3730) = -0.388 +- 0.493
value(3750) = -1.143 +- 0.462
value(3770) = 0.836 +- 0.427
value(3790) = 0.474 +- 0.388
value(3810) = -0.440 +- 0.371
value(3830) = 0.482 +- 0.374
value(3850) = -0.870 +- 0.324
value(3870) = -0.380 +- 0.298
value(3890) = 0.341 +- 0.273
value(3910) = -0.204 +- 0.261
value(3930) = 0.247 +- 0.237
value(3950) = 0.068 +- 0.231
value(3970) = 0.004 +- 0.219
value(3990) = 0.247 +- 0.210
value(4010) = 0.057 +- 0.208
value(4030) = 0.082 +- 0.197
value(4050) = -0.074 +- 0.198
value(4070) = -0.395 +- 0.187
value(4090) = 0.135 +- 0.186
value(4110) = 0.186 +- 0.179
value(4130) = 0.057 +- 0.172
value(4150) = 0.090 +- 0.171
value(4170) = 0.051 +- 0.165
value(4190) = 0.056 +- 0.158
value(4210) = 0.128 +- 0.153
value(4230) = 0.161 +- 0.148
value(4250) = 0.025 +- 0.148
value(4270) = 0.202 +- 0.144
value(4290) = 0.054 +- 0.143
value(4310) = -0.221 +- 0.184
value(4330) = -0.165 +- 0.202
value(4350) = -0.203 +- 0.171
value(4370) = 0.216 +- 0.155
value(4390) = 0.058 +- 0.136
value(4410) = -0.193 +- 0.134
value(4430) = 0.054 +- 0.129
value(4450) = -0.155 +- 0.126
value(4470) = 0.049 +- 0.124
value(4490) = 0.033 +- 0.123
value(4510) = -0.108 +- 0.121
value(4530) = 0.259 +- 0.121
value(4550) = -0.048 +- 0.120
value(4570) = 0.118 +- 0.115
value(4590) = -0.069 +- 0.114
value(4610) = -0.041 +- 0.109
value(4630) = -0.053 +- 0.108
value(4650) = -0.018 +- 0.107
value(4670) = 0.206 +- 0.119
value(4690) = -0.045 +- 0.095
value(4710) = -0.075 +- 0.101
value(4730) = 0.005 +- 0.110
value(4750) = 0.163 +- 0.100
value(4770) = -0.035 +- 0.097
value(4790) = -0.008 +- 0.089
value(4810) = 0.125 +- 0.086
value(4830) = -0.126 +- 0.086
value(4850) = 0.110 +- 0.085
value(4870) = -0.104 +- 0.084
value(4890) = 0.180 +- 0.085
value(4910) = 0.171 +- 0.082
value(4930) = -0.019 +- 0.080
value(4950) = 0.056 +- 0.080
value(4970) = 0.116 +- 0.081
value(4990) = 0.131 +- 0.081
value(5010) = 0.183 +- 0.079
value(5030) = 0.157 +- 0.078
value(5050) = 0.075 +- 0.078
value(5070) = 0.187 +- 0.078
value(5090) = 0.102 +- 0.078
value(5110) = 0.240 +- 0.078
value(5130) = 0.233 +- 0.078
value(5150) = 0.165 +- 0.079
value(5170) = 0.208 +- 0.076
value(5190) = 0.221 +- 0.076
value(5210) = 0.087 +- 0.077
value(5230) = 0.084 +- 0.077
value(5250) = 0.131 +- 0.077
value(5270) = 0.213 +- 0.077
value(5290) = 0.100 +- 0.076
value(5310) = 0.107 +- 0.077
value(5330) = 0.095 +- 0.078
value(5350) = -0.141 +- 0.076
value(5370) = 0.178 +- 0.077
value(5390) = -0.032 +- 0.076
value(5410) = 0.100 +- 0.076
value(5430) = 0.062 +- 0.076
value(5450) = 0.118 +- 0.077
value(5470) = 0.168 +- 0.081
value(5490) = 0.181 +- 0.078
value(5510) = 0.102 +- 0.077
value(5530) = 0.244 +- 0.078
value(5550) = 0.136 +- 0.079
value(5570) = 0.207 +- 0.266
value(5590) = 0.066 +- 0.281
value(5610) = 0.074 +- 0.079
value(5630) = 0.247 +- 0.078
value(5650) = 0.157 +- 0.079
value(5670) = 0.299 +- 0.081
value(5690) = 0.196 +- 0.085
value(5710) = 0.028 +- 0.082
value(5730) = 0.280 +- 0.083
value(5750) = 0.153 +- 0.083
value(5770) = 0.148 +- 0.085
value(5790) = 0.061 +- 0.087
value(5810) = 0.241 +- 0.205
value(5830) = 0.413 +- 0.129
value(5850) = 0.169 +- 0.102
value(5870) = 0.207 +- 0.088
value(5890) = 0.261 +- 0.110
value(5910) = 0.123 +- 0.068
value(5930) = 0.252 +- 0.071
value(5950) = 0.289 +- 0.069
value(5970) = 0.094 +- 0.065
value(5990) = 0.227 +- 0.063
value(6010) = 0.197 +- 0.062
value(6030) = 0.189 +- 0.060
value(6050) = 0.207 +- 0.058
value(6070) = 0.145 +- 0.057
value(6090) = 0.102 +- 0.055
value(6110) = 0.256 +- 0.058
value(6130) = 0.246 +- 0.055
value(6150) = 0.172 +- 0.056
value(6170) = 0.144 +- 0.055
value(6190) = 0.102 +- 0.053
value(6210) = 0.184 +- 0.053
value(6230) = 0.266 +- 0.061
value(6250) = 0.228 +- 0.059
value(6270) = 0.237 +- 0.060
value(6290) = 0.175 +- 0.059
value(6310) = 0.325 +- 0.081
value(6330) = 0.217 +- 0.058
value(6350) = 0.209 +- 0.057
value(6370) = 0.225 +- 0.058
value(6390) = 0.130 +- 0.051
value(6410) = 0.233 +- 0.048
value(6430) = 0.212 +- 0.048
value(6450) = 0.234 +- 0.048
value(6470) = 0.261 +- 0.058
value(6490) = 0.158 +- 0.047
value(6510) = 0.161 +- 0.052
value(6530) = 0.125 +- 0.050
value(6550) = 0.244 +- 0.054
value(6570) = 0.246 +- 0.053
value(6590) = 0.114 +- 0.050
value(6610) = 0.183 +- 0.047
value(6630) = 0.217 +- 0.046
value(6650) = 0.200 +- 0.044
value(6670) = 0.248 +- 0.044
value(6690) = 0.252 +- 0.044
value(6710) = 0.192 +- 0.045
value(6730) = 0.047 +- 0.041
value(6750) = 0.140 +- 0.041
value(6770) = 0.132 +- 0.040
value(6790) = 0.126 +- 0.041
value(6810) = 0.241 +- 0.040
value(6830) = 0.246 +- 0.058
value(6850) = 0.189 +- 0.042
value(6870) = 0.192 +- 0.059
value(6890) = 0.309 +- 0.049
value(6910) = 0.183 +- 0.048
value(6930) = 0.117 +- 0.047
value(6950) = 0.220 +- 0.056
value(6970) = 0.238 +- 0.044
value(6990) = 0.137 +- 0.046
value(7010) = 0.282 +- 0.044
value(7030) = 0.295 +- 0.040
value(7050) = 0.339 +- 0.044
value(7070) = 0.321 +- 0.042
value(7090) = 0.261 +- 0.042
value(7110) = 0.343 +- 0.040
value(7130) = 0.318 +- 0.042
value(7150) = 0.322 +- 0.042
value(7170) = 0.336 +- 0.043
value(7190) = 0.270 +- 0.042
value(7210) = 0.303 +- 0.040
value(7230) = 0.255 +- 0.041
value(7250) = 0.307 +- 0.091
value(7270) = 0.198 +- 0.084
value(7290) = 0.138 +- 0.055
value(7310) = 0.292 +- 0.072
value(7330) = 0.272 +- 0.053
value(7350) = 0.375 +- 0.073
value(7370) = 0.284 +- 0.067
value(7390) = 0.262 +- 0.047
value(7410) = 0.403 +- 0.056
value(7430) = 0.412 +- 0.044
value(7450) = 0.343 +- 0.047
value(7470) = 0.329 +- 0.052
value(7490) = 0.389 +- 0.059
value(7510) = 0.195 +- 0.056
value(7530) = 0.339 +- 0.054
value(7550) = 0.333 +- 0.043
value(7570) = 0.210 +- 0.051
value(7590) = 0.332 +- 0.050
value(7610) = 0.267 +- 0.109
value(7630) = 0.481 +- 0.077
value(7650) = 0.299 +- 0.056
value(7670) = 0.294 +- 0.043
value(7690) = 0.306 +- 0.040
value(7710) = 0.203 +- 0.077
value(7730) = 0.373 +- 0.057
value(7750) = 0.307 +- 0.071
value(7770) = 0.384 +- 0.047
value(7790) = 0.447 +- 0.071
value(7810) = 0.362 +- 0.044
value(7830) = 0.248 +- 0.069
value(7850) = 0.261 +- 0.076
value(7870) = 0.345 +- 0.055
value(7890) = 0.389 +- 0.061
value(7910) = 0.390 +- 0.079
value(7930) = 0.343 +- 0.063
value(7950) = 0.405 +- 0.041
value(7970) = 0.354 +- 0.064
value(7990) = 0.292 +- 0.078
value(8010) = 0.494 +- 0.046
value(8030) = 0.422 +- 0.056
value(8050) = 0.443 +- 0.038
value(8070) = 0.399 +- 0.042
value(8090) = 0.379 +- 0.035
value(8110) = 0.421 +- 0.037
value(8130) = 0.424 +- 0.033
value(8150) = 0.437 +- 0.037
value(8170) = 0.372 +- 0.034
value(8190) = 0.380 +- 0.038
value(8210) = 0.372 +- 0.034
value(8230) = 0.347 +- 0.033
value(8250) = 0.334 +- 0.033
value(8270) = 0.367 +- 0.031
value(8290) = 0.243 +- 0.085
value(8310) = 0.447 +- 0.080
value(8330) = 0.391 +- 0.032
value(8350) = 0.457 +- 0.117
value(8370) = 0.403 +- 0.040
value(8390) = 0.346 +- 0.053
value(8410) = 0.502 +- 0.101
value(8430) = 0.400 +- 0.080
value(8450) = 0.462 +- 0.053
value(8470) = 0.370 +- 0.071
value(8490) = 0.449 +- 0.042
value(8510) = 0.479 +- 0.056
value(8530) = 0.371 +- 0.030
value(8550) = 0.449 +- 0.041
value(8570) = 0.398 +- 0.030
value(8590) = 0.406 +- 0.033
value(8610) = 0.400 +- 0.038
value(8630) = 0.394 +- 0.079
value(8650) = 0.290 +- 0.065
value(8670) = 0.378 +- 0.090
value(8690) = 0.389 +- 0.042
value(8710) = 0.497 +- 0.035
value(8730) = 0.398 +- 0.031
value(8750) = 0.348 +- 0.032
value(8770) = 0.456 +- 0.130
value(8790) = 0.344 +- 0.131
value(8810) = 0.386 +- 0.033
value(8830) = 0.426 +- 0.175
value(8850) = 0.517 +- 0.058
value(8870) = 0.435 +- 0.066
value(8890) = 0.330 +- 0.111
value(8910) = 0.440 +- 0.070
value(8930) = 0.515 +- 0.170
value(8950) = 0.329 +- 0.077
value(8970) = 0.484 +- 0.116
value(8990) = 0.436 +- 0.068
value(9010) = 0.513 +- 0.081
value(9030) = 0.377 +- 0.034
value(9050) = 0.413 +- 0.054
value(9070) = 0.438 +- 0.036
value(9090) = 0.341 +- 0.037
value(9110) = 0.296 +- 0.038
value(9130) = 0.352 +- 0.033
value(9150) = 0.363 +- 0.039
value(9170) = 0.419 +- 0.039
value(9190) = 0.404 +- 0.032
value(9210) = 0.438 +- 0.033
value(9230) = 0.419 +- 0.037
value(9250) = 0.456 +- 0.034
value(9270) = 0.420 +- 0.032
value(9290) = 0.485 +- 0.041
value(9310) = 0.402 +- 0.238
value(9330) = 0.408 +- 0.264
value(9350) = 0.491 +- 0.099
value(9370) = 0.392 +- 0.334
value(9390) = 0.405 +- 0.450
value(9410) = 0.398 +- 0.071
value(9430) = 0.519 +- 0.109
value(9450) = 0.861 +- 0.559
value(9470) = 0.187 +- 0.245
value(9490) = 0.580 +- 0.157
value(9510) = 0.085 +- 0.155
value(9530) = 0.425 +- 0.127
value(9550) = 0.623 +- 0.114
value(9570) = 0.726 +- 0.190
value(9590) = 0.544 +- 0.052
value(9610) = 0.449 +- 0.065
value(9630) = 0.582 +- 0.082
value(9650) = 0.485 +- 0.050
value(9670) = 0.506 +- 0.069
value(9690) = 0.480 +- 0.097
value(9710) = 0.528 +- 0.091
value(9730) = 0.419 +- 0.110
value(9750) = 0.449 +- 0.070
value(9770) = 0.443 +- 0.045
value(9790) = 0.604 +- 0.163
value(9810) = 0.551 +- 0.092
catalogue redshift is 0.759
